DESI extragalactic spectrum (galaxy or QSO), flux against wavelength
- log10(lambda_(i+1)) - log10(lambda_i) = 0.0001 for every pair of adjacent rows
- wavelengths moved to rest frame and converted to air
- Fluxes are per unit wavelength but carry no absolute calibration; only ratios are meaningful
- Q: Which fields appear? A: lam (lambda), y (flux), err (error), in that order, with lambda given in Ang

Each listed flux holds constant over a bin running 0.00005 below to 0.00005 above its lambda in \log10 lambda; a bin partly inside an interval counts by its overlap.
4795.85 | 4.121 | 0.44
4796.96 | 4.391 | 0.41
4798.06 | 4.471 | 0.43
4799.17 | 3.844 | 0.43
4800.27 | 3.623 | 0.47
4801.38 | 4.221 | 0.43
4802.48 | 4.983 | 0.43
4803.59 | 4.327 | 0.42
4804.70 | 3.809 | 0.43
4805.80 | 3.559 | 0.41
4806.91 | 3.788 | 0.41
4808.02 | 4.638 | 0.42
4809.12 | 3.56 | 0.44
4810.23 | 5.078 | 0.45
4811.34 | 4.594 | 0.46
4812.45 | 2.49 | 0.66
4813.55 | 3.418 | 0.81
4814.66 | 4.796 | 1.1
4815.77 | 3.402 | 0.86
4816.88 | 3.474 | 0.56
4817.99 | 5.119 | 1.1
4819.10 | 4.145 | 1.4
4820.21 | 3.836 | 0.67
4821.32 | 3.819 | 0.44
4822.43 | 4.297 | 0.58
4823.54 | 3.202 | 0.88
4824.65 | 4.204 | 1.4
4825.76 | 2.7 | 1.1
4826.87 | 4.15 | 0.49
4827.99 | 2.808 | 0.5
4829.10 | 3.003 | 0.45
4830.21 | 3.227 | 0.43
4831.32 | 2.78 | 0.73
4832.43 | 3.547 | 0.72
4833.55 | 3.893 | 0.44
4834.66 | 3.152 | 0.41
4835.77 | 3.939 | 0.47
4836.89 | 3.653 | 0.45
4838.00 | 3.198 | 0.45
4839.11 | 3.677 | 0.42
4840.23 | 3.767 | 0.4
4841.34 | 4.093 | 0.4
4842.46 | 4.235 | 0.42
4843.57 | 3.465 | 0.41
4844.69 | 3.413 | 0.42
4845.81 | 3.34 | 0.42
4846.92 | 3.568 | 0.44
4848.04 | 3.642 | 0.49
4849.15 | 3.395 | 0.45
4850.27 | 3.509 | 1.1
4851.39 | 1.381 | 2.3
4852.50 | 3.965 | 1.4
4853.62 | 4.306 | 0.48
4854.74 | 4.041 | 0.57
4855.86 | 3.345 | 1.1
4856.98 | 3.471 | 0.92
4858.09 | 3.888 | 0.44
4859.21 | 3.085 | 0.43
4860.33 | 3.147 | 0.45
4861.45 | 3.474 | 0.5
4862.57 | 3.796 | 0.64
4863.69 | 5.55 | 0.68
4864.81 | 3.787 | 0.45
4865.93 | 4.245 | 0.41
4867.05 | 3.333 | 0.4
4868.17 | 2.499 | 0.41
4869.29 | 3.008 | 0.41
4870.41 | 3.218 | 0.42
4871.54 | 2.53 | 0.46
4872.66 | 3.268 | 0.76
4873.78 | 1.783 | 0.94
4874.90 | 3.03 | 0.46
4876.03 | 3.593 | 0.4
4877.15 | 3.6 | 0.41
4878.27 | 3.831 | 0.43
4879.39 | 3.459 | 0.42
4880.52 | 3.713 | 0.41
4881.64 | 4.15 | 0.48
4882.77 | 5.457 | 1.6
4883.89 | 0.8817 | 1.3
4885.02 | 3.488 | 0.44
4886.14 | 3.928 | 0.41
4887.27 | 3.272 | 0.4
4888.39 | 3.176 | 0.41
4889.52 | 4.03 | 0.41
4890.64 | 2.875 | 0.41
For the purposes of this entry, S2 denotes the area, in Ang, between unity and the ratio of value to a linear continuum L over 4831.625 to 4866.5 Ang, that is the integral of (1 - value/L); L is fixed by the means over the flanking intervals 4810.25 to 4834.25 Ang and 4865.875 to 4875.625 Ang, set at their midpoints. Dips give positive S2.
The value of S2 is -4.1 Ang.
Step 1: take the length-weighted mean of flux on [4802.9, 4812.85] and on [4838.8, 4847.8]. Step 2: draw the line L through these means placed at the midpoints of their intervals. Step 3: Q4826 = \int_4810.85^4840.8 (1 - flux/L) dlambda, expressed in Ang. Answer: 1.7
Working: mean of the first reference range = 4.02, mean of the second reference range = 3.69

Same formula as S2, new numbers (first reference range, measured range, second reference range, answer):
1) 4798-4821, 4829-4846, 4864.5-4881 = 0.7 Ang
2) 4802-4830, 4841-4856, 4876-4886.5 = 0.8 Ang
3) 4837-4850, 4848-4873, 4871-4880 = -0.8 Ang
